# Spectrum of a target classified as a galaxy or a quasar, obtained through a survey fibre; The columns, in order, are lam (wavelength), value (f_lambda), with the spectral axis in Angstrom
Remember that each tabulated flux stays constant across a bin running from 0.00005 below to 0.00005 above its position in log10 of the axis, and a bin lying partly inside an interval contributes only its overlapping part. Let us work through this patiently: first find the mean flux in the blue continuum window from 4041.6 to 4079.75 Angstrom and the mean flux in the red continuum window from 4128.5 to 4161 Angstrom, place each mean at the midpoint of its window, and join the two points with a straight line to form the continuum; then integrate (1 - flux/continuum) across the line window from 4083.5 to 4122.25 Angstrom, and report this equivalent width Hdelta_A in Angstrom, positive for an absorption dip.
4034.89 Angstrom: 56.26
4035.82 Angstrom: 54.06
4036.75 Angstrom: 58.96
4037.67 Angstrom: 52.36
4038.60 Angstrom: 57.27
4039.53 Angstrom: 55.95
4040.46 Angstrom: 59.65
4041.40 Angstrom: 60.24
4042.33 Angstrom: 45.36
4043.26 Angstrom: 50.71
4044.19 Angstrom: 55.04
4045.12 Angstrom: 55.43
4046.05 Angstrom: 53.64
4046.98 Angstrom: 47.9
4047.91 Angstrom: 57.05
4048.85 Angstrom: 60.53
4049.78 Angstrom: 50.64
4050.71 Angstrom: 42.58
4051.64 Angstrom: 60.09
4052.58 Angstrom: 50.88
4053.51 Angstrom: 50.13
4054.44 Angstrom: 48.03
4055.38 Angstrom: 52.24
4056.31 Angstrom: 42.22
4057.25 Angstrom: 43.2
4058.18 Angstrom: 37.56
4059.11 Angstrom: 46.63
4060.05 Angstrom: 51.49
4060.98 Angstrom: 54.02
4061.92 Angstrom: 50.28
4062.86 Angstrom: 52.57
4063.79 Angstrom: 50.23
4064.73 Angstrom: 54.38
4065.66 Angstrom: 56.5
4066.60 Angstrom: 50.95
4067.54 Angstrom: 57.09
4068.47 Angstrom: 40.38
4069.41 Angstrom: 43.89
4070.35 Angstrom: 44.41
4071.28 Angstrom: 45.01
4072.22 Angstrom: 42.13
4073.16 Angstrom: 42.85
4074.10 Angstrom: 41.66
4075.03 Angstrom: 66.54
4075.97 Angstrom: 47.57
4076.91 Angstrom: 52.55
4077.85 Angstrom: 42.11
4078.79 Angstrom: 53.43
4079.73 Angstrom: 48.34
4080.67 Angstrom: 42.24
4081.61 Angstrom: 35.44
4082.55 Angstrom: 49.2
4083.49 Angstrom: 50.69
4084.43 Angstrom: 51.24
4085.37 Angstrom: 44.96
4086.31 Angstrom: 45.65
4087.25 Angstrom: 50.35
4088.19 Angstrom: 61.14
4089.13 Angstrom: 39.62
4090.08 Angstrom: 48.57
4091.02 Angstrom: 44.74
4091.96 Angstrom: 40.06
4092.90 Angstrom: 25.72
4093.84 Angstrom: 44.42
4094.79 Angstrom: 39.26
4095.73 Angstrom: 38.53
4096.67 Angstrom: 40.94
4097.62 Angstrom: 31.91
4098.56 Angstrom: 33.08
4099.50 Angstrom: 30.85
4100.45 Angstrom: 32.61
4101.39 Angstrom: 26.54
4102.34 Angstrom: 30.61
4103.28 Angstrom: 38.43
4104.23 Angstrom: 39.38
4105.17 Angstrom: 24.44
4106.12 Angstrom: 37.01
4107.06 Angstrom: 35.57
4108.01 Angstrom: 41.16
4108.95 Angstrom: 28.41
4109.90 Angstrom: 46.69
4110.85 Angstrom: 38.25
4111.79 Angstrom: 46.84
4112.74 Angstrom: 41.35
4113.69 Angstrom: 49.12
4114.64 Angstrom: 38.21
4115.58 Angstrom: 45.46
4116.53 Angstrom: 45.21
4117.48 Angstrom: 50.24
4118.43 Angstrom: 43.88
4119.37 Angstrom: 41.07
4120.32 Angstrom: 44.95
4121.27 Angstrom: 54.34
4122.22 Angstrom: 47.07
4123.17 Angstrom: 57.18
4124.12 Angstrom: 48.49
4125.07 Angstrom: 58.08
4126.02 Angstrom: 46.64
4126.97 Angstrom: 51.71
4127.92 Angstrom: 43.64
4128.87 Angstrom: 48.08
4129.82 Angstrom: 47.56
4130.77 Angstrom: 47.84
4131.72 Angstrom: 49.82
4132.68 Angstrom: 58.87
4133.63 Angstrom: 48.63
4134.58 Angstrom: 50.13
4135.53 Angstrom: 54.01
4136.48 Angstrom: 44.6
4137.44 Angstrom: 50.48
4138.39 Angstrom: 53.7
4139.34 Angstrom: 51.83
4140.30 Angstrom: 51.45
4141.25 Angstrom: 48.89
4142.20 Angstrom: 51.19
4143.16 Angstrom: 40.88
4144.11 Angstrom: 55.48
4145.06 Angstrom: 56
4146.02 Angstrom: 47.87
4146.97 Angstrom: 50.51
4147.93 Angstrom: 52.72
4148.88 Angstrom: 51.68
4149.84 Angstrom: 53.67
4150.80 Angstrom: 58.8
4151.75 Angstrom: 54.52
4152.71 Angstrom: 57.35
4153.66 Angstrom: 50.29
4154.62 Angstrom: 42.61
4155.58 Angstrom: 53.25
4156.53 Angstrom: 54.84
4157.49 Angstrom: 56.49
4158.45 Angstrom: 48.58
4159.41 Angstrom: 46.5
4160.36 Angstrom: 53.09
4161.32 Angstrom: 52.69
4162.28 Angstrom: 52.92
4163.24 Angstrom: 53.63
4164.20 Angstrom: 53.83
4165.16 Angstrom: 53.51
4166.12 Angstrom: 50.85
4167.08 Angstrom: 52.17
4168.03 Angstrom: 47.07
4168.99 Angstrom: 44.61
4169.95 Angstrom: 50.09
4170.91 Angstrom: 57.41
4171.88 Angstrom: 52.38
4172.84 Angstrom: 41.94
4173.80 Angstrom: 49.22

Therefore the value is 7.3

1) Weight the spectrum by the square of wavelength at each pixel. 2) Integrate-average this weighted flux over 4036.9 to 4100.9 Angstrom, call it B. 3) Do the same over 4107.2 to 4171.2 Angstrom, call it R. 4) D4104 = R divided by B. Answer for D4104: 1.1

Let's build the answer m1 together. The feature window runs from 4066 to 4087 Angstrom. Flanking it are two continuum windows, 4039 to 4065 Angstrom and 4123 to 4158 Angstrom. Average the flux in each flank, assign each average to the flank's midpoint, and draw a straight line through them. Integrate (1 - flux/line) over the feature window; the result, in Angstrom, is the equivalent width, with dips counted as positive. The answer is 1.7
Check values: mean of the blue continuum 51.4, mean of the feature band 47.3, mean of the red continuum 51.3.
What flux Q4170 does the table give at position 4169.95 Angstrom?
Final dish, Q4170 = 50.09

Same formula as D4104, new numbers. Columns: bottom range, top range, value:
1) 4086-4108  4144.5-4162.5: 1.41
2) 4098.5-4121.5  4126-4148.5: 1.29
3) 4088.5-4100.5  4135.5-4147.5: 1.35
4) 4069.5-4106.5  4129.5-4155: 1.25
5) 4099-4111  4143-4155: 1.54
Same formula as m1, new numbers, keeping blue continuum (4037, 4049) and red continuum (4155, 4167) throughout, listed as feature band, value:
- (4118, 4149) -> 1.73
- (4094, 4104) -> 3.52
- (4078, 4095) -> 2.69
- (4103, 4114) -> 3.02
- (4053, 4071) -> 1.84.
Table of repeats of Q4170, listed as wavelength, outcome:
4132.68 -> 58.87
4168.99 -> 44.61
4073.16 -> 42.85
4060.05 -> 51.49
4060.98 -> 54.02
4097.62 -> 31.91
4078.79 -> 53.43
